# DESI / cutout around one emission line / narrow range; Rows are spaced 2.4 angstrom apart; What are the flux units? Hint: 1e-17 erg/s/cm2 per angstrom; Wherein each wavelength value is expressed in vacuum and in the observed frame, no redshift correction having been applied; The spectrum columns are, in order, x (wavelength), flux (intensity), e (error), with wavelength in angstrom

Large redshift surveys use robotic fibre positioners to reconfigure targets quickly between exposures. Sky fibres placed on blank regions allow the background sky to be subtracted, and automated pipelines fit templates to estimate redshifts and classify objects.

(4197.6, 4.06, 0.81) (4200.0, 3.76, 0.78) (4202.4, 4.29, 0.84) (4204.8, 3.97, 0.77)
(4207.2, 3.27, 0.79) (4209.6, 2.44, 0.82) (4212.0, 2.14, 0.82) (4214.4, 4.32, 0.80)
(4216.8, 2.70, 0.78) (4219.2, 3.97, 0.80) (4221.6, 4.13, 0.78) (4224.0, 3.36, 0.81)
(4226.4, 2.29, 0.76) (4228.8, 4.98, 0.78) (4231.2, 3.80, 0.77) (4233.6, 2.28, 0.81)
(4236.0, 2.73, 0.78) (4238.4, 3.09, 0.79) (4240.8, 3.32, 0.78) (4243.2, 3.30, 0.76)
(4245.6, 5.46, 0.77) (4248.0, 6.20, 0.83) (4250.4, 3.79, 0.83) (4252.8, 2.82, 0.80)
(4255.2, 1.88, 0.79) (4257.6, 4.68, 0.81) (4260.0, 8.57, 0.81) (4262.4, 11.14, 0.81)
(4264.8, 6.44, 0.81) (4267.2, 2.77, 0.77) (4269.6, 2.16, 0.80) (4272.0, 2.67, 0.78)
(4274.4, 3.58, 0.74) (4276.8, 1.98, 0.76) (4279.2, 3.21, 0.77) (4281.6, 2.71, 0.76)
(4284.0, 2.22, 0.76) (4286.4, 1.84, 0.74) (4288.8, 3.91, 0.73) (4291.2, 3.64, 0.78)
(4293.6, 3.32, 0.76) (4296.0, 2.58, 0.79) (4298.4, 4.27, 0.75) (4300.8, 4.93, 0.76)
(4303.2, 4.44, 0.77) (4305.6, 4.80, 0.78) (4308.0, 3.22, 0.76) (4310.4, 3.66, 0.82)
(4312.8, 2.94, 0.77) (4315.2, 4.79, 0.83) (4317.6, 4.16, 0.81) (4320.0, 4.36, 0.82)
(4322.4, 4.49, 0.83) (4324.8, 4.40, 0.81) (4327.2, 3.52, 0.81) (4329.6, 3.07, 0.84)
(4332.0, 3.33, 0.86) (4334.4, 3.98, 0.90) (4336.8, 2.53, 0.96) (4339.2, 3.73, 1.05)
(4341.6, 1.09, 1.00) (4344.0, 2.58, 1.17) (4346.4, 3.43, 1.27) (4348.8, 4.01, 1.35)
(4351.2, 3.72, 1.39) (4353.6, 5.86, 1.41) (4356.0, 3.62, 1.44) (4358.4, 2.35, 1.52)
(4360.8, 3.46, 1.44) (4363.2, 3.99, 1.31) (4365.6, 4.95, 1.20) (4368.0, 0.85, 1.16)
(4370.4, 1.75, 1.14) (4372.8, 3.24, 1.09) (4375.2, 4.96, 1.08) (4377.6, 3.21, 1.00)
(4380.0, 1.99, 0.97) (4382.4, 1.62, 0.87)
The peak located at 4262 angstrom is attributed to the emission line [O II]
